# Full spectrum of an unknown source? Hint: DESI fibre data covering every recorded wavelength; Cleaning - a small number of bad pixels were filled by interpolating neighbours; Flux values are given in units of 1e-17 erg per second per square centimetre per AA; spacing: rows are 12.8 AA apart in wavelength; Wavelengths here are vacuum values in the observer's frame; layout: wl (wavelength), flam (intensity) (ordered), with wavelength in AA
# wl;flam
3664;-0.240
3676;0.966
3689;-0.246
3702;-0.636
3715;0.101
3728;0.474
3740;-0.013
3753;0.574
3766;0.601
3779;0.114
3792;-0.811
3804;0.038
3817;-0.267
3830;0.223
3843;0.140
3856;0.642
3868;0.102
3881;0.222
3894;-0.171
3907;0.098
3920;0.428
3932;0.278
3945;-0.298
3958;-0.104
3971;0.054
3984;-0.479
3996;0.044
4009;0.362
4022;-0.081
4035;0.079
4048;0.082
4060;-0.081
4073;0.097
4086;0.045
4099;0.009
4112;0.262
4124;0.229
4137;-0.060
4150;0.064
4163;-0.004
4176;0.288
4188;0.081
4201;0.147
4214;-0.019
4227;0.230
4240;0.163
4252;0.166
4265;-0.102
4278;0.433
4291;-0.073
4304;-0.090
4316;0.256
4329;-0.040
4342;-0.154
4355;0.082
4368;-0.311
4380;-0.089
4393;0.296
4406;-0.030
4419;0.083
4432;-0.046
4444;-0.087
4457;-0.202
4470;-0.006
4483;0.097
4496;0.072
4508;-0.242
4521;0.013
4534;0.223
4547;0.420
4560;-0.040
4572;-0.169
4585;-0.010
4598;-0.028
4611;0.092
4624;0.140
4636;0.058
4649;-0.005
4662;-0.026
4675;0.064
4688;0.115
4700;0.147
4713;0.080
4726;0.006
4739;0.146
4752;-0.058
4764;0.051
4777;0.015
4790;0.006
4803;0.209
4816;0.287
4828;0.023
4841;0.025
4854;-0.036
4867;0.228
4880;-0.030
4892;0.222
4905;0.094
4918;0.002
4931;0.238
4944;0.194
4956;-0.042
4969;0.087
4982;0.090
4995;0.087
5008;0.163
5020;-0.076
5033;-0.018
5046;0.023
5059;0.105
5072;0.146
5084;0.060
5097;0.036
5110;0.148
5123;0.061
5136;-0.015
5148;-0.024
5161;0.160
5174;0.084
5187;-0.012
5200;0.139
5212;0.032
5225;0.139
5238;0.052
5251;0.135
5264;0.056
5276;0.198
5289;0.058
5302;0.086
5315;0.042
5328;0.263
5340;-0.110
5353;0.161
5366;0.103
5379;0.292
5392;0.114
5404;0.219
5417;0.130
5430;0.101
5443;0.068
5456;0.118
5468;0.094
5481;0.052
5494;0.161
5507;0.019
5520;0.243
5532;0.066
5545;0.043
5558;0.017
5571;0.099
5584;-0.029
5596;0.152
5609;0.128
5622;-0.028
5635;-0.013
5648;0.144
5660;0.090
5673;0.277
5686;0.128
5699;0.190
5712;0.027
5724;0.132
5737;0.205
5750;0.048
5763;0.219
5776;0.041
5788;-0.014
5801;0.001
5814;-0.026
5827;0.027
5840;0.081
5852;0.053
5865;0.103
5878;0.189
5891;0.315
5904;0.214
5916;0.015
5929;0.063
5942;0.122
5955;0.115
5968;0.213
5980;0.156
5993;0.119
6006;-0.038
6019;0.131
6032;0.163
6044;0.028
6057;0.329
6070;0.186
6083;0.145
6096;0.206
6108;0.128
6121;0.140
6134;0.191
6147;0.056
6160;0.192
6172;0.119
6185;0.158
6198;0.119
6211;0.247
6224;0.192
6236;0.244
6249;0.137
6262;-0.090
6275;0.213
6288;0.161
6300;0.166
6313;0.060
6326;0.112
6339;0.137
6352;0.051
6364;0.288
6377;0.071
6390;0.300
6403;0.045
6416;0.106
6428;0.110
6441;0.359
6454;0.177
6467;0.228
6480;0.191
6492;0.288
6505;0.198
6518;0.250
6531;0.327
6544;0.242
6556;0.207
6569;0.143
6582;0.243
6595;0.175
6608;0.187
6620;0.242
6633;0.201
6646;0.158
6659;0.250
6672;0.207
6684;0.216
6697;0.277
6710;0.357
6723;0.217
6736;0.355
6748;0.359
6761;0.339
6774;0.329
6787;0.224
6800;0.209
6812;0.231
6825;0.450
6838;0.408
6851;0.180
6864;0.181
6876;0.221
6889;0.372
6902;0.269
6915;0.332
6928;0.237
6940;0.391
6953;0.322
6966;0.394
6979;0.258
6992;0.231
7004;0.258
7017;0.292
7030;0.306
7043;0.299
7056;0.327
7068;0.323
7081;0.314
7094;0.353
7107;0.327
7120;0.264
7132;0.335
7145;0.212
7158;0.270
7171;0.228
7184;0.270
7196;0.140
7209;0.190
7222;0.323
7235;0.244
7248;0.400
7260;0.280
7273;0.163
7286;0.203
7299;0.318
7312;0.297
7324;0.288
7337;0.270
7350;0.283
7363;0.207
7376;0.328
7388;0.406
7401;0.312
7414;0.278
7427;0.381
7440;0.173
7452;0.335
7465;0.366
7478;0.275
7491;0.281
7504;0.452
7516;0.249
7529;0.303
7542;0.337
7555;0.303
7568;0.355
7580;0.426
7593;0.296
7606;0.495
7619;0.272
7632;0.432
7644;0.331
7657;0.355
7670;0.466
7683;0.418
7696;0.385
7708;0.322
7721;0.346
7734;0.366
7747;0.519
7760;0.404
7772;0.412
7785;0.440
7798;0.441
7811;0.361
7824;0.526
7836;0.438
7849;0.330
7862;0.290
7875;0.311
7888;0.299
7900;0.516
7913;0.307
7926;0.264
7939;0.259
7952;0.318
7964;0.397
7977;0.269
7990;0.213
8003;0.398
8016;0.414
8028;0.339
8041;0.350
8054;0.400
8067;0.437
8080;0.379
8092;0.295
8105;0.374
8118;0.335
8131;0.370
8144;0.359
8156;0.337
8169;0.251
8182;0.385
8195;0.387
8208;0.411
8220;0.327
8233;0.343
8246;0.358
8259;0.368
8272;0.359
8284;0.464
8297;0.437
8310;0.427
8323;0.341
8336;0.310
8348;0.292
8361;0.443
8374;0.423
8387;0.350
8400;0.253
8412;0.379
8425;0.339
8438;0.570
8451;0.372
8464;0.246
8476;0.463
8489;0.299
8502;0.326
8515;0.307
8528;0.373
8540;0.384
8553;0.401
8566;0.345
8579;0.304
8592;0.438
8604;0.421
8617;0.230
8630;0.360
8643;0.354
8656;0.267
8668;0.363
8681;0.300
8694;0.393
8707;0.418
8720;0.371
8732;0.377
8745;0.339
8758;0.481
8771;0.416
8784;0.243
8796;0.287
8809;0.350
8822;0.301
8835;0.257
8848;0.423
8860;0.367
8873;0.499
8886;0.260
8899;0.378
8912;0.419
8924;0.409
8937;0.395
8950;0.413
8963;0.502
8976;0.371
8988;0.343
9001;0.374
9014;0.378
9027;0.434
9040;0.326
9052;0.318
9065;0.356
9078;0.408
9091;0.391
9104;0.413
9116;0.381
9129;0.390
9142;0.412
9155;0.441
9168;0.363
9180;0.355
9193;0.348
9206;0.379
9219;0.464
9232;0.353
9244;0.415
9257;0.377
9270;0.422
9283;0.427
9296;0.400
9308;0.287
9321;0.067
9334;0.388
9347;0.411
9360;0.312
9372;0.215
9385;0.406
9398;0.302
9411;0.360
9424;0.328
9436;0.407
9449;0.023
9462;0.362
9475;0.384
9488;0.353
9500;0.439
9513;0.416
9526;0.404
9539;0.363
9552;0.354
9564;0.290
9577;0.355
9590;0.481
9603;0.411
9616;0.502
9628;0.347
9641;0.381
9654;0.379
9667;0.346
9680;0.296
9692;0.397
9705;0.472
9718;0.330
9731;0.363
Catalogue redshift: 0.67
